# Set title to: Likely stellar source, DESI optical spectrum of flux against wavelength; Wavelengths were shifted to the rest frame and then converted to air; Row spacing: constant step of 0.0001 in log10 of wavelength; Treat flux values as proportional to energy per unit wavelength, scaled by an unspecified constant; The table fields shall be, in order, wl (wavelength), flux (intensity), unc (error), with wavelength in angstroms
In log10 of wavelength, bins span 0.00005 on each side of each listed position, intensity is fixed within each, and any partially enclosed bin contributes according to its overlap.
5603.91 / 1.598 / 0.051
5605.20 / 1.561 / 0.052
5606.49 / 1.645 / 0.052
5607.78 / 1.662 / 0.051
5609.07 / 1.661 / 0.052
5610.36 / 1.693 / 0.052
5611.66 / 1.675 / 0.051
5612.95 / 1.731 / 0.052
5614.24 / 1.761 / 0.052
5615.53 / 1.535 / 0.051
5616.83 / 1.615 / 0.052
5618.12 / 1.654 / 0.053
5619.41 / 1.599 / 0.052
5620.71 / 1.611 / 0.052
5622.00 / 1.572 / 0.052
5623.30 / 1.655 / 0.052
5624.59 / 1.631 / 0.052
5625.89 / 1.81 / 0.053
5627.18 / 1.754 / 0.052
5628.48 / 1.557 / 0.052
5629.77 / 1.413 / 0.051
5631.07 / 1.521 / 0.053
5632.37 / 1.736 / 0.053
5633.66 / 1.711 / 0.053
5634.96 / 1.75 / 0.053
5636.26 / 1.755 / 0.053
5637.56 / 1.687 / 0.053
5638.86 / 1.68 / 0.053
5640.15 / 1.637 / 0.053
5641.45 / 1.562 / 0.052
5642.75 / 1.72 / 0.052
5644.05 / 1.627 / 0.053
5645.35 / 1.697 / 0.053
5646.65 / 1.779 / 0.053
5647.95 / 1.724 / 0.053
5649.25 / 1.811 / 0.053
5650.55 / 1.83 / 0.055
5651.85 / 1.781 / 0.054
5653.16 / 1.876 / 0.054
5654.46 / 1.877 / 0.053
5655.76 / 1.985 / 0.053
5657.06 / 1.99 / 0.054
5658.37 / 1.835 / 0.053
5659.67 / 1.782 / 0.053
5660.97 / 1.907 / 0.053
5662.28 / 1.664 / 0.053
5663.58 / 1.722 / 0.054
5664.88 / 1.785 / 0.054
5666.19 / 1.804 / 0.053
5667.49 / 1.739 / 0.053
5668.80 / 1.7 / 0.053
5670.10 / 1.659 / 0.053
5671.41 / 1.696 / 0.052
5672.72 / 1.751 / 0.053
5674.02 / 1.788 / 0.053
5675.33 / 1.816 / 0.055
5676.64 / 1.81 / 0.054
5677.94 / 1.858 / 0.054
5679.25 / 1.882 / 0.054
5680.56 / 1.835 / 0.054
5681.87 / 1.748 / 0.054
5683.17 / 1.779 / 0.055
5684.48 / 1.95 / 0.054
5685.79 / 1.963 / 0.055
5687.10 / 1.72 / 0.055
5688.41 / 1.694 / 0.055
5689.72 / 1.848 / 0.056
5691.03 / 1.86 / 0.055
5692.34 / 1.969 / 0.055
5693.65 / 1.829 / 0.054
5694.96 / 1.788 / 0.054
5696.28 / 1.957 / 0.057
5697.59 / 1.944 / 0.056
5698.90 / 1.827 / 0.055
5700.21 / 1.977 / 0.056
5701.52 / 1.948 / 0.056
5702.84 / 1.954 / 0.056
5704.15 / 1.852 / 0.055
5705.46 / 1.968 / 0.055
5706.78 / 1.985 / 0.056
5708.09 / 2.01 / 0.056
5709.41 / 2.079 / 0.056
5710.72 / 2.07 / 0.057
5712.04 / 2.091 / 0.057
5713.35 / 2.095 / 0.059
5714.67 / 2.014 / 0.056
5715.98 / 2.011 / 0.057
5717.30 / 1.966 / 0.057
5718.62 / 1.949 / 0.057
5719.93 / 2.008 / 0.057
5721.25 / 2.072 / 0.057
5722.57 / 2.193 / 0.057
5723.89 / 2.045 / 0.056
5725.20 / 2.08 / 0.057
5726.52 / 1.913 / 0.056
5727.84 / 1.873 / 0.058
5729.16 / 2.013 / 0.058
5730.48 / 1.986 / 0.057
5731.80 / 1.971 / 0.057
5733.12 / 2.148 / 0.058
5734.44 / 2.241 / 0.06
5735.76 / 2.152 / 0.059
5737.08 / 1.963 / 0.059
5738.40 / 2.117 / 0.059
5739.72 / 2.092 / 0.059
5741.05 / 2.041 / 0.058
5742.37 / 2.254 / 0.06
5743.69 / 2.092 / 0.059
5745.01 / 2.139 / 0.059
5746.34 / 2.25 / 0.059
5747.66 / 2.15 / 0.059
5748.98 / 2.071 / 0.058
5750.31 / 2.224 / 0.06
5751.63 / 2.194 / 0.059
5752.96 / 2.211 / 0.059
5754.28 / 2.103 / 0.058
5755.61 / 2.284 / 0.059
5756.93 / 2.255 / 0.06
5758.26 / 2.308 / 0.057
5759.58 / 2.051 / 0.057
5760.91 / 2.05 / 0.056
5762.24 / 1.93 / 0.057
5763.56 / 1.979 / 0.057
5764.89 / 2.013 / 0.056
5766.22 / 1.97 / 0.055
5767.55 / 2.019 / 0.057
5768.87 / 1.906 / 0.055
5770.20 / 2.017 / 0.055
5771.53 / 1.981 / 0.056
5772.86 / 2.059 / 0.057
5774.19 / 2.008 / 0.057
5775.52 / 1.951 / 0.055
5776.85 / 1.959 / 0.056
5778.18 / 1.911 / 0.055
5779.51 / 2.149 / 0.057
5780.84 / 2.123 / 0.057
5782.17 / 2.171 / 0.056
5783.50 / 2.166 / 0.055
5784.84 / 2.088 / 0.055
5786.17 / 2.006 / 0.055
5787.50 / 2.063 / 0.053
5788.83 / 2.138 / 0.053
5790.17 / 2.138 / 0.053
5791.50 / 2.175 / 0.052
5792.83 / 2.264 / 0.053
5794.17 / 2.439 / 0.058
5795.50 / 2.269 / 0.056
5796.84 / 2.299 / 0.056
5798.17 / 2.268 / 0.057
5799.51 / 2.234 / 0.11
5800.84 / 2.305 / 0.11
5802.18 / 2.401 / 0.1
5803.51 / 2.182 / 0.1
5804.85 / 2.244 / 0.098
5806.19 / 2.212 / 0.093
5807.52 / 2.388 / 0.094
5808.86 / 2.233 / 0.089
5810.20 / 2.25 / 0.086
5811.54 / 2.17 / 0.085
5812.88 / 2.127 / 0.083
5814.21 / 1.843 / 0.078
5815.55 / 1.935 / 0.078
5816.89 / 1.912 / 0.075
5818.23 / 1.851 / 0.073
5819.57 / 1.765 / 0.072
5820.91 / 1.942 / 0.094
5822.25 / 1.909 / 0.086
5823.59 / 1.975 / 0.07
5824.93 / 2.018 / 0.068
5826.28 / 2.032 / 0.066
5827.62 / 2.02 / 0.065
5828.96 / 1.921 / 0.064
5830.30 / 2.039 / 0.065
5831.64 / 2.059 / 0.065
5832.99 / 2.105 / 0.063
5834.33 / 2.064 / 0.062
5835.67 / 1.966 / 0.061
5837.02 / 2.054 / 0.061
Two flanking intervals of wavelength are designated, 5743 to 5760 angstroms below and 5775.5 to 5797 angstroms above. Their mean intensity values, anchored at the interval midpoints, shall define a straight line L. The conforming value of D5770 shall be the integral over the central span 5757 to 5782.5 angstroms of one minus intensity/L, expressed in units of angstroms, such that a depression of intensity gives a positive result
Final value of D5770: 1.49 angstroms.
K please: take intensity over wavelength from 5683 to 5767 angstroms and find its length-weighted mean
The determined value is 2.03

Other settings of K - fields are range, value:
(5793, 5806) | 2.29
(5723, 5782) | 2.08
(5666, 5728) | 1.9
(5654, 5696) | 1.81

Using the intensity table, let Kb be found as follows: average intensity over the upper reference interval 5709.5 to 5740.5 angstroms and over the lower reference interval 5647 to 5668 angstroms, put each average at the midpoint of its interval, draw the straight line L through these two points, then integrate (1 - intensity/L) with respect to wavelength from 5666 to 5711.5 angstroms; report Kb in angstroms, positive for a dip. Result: 1.6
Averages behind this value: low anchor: 1.82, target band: 1.86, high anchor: 2.05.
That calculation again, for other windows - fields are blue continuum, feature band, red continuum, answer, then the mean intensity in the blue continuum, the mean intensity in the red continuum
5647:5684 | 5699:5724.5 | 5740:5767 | -0.49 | 1.8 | 2.13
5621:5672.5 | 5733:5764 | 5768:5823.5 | -2.37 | 1.73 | 2.11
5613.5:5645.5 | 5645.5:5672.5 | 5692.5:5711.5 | -0.41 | 1.65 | 1.94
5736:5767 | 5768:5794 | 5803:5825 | 0.19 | 2.12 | 2.06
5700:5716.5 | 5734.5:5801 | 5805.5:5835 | -3.24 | 2.01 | 2.04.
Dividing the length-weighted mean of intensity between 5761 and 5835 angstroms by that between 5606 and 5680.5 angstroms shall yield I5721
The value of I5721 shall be 1.2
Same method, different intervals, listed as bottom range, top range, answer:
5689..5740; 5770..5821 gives 1.06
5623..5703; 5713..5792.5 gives 1.17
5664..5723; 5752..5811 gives 1.13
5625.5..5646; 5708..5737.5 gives 1.23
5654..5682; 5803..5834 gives 1.14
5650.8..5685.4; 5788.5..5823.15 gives 1.19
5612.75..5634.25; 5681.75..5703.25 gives 1.14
